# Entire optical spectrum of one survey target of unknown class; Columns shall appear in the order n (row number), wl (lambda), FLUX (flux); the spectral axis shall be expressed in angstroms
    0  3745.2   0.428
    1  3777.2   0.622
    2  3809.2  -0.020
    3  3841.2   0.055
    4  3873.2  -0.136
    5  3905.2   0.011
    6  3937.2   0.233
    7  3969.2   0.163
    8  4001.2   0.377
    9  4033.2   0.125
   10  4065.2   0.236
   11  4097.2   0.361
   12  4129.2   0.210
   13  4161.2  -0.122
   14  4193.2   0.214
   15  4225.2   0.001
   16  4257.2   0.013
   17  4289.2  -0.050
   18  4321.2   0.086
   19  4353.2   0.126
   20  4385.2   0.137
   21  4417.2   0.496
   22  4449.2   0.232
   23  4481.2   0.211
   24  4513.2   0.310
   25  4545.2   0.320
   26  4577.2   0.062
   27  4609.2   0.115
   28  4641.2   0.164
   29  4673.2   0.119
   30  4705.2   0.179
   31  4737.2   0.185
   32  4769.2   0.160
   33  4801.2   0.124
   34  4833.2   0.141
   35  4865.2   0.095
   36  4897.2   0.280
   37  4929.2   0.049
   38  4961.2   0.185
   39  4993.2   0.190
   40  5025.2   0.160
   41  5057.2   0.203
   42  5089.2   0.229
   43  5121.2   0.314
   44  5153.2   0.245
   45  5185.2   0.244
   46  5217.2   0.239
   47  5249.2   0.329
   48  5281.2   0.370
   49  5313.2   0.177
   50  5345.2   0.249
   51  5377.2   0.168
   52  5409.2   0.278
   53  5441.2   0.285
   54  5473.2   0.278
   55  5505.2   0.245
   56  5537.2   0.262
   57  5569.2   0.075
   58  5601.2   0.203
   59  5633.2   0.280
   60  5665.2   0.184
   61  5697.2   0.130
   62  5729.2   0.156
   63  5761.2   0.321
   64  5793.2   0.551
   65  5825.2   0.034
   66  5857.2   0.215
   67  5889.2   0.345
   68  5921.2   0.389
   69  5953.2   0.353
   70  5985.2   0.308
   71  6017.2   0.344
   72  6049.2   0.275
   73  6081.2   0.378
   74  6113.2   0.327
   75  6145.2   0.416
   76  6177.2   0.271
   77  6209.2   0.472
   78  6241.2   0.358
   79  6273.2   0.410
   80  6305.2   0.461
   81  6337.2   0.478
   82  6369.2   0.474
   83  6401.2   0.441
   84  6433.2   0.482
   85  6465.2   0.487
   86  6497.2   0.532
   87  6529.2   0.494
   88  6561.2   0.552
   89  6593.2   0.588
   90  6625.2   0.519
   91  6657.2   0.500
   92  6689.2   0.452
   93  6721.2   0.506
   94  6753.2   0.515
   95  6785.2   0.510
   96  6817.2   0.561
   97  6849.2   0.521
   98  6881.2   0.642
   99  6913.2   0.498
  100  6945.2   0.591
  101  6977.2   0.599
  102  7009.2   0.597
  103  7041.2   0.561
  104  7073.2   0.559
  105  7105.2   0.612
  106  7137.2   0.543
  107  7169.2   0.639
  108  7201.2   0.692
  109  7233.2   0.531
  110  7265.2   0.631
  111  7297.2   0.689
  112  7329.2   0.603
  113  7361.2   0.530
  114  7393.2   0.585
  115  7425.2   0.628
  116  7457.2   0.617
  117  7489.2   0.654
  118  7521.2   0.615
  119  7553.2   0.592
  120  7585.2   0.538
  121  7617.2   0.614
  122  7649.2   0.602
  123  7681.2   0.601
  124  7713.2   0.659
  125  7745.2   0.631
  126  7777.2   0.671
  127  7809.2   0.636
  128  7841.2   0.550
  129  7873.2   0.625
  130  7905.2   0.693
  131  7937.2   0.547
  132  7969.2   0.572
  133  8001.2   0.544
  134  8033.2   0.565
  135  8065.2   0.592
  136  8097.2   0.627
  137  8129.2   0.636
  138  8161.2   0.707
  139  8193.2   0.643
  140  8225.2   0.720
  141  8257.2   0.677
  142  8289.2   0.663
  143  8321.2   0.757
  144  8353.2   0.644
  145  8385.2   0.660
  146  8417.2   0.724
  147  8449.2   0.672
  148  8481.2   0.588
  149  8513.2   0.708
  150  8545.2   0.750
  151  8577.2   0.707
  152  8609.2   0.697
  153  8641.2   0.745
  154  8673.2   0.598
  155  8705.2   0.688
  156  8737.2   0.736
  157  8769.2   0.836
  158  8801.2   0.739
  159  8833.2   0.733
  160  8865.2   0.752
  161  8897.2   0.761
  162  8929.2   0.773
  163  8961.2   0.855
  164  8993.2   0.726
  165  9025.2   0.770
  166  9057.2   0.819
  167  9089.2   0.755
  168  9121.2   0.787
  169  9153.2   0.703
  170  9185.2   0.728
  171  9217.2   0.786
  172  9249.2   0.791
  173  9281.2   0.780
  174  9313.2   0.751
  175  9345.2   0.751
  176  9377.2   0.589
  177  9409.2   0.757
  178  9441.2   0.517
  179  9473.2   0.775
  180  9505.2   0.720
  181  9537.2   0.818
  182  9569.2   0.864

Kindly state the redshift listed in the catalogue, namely 0.56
